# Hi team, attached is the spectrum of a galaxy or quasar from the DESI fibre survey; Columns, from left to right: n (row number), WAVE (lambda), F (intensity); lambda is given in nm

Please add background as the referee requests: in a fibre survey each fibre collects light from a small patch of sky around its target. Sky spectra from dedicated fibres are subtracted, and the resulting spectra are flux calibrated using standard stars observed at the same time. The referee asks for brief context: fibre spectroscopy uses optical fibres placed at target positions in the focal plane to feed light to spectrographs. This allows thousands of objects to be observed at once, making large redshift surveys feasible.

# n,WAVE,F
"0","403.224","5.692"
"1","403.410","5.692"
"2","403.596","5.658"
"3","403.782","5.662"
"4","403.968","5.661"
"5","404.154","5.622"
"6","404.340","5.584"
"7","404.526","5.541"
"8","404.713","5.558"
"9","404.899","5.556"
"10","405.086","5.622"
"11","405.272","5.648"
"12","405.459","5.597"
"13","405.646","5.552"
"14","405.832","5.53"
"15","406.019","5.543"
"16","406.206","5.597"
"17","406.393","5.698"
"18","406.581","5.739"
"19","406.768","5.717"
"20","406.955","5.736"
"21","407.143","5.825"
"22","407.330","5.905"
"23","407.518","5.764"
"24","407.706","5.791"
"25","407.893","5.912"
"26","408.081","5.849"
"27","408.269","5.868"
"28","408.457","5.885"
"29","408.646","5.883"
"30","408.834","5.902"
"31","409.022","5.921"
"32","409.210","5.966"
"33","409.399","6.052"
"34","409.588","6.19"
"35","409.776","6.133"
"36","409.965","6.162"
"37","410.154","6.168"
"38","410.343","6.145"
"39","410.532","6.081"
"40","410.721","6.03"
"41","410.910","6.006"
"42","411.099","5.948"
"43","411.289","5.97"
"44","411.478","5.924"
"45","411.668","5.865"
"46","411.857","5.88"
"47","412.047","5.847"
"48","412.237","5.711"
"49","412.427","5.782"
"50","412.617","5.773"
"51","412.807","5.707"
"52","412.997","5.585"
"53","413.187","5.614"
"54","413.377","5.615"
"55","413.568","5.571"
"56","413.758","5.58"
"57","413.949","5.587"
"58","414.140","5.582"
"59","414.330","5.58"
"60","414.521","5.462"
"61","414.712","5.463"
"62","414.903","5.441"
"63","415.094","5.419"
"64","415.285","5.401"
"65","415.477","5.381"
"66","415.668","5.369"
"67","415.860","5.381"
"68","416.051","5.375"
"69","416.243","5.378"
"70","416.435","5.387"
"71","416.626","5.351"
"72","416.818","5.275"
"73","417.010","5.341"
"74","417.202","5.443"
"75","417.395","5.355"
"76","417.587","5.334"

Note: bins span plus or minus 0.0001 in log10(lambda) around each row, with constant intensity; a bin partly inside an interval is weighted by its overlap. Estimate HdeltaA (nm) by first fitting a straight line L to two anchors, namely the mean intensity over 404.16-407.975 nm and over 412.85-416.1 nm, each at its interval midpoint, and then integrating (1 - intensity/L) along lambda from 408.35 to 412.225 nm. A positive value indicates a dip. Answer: -0.28 nm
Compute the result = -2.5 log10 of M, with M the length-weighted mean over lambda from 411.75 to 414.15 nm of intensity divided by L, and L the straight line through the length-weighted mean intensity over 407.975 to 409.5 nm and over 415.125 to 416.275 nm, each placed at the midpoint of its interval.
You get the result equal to -0.02 mag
